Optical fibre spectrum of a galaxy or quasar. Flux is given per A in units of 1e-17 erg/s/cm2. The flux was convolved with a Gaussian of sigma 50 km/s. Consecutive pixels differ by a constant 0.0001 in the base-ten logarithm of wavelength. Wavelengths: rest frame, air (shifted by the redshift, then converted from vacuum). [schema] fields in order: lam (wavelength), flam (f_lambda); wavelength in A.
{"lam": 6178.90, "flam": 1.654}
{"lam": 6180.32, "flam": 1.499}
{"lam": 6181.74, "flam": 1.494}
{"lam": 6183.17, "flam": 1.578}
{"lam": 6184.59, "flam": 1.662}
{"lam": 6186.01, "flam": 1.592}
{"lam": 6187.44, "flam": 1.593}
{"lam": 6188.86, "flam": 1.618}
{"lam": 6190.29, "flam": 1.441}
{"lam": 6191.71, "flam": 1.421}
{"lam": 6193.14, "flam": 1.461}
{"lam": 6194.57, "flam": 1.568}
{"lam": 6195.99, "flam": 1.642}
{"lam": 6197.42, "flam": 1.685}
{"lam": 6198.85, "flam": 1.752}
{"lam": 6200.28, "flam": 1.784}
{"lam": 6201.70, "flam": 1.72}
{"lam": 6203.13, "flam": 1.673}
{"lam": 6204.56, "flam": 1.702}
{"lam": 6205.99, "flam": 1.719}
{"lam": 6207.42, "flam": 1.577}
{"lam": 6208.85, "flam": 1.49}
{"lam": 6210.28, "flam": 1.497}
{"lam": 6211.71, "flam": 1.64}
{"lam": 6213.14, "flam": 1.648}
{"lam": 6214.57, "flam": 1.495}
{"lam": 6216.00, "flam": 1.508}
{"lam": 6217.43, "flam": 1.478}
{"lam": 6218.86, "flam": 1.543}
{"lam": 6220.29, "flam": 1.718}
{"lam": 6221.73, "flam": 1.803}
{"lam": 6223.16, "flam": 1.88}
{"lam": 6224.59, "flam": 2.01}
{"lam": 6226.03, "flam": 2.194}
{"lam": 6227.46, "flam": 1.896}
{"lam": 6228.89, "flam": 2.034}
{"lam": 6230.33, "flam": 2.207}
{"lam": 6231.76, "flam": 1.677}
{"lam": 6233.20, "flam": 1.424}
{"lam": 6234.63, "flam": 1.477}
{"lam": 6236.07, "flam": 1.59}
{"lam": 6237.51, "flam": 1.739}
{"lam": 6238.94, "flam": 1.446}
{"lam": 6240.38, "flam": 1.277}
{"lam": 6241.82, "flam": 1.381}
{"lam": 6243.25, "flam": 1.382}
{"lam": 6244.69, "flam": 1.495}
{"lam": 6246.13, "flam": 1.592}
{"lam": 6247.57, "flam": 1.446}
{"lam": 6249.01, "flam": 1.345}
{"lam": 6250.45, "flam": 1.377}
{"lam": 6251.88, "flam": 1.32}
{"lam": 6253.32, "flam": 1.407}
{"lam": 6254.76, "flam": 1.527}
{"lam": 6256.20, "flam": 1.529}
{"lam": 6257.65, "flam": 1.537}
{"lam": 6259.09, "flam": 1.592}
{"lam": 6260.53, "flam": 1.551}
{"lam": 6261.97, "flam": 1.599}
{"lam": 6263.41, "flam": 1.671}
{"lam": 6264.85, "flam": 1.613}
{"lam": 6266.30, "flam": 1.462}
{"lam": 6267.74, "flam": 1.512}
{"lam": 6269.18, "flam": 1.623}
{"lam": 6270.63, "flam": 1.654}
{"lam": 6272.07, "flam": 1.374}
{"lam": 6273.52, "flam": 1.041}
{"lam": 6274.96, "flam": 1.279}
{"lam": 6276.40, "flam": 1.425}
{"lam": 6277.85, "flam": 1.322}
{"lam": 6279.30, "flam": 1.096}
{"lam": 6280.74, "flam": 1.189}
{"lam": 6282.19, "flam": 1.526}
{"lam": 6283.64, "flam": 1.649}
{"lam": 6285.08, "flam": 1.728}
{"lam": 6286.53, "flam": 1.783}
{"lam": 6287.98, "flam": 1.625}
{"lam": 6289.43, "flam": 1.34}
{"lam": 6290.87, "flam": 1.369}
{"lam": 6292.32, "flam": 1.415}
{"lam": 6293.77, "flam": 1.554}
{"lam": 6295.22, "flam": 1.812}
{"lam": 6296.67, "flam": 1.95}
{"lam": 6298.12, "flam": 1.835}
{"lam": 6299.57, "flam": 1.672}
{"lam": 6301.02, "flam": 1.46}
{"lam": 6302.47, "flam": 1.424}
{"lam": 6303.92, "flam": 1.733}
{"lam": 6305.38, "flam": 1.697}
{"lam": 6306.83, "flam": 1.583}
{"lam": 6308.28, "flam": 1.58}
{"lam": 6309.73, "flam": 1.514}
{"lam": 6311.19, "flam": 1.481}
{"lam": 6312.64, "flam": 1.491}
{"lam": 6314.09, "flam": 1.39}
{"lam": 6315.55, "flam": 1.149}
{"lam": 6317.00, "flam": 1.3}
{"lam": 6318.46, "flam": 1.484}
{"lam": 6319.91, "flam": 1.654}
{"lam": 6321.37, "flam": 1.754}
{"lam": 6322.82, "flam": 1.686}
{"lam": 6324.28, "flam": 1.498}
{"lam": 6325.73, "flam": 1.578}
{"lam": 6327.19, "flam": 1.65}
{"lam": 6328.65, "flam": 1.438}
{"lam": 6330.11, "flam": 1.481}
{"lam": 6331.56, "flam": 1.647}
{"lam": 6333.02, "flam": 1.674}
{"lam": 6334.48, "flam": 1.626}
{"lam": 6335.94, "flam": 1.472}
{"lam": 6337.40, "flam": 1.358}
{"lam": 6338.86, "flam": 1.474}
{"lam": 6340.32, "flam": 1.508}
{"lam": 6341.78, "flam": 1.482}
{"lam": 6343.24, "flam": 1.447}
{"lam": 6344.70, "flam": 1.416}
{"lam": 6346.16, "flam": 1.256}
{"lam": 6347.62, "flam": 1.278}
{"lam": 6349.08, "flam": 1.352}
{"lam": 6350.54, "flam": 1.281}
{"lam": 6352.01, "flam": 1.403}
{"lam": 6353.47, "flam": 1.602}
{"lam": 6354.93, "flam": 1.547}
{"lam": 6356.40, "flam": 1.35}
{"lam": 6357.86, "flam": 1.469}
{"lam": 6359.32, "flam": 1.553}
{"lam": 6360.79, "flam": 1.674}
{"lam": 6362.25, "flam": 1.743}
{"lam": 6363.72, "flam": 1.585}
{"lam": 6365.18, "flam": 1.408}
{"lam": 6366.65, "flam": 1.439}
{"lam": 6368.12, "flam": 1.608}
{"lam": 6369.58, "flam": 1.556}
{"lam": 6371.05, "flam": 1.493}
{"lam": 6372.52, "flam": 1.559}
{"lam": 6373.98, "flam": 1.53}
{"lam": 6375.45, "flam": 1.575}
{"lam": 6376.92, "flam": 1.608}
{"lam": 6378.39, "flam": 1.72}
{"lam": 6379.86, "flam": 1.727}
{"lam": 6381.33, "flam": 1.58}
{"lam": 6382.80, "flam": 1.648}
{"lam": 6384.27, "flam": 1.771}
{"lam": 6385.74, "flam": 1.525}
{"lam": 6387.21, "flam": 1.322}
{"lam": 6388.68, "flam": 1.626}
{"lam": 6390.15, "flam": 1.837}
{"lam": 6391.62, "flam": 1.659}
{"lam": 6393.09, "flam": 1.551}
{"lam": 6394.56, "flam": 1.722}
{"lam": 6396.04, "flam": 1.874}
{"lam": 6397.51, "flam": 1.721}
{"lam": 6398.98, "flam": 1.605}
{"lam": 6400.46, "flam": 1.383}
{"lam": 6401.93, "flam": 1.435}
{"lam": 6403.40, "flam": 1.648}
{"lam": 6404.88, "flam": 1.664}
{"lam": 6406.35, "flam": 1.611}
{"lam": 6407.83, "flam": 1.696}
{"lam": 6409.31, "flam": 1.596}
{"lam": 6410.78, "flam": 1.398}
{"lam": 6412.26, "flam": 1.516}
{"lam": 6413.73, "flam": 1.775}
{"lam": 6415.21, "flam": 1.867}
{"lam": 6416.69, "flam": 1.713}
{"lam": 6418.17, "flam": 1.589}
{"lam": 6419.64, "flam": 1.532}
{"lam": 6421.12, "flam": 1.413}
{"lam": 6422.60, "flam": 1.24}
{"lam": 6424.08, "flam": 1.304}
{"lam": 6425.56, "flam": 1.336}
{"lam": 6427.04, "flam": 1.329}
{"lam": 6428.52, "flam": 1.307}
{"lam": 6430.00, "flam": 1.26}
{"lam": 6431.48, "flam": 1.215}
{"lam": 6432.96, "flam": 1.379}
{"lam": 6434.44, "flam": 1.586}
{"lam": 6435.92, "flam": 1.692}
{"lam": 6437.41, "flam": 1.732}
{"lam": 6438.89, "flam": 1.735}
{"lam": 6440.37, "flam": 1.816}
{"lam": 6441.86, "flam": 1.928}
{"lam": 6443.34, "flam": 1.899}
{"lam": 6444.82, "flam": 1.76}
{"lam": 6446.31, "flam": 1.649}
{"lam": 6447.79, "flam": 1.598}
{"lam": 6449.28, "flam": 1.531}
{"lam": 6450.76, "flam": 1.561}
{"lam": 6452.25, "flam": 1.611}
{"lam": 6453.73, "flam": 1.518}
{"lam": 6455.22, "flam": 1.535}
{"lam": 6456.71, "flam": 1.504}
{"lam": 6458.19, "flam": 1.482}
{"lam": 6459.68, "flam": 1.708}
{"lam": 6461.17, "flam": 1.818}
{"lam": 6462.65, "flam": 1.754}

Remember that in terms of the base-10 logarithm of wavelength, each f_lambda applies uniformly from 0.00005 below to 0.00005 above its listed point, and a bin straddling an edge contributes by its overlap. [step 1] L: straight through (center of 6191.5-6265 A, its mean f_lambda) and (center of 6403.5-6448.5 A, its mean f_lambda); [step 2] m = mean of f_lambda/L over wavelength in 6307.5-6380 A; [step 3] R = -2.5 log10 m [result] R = 0.06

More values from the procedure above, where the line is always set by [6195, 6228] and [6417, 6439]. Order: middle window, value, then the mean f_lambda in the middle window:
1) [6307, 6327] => 0.04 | 1.51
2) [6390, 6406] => -0.11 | 1.64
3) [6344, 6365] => 0.05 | 1.46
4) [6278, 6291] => 0.09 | 1.48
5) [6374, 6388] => -0.08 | 1.6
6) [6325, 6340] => 0.01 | 1.54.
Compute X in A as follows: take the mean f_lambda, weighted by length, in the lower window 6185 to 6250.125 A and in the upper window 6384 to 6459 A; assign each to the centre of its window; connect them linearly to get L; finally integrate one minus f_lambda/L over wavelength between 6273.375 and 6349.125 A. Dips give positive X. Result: 4.59 A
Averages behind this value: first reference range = 1.63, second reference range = 1.58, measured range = 1.51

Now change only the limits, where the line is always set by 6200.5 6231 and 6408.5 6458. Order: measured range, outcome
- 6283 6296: 0.7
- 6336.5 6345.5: 1.0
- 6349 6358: 1.1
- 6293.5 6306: -0.1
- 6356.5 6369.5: 0.5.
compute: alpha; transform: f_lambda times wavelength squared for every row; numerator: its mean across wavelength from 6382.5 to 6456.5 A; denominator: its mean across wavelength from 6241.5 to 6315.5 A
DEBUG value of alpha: 1.10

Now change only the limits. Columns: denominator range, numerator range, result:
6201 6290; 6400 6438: 1.02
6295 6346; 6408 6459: 1.04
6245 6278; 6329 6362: 1.03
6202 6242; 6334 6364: 0.91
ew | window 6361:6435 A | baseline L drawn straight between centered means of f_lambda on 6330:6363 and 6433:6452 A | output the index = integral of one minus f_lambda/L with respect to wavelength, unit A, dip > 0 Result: 1.65 A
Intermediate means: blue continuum 1.48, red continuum 1.69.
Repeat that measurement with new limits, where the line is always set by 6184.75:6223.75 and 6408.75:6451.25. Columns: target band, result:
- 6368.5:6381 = -0.2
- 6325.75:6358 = 2.4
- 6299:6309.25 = 0.0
